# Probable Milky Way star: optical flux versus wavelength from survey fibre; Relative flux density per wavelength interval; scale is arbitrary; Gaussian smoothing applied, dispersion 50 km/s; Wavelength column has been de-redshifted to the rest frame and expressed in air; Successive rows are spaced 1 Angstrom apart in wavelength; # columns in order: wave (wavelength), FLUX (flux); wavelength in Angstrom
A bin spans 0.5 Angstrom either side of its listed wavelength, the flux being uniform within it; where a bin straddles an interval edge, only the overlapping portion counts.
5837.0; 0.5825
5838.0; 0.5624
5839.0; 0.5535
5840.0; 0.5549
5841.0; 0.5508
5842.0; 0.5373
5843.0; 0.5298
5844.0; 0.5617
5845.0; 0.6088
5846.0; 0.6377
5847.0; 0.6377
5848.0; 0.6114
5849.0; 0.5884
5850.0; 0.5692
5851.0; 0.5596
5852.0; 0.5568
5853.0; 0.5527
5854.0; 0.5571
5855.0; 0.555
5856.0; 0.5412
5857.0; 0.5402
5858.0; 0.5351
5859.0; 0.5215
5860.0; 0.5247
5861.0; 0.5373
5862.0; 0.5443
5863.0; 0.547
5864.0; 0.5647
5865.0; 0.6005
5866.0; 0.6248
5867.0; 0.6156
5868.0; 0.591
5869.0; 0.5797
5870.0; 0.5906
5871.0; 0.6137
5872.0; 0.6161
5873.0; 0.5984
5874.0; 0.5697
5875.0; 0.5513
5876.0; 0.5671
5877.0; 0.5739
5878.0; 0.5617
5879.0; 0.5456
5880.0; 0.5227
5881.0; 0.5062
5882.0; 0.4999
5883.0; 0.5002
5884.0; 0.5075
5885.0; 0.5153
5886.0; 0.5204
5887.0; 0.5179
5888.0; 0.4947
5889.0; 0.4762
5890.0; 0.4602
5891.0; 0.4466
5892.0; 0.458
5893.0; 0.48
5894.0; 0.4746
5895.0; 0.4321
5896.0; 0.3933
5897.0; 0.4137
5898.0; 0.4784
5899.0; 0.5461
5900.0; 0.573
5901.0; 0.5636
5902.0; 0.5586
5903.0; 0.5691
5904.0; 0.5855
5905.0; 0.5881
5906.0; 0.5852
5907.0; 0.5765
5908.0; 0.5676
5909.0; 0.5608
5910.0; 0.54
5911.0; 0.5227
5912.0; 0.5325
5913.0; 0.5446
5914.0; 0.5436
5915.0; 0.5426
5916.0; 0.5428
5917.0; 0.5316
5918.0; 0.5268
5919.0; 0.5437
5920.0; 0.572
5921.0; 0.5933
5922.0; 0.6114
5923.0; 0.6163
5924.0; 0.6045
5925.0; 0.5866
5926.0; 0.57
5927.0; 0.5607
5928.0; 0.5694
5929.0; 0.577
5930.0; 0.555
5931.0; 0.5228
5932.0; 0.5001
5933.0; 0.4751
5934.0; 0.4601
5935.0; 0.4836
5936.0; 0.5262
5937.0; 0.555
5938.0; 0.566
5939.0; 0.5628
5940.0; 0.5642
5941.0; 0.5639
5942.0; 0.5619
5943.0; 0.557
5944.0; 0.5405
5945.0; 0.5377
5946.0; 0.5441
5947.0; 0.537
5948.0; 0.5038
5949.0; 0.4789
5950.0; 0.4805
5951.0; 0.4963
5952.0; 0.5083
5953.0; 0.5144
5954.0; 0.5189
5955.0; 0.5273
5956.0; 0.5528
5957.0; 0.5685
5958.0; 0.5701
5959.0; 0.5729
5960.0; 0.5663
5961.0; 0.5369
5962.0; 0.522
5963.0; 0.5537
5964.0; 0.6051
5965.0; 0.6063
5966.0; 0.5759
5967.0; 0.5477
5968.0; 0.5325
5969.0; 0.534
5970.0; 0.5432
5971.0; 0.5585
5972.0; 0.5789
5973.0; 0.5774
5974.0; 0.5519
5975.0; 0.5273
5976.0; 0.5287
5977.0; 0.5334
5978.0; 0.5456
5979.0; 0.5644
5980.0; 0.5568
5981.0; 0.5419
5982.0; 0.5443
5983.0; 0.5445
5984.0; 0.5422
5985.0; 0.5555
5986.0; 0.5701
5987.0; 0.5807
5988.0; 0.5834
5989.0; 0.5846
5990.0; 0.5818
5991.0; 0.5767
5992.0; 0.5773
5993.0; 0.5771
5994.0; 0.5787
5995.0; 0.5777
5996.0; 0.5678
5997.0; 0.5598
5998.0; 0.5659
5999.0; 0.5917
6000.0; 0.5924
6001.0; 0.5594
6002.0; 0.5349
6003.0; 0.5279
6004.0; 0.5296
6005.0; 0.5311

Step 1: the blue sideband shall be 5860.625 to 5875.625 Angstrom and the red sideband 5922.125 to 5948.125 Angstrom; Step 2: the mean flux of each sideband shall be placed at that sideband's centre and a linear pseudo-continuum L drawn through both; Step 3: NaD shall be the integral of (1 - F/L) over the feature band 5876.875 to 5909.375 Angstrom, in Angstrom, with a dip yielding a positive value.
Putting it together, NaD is 3.1 Angstrom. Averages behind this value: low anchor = 0.583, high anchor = 0.548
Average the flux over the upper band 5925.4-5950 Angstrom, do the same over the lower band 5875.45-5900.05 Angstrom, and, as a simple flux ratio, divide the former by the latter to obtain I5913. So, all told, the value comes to 1.08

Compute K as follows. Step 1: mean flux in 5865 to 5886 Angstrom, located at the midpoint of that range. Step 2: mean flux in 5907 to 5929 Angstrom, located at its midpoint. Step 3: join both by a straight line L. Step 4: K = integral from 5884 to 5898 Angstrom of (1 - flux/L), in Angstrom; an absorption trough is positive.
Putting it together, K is 2.3 Angstrom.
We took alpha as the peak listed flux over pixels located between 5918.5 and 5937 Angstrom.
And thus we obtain 0.6163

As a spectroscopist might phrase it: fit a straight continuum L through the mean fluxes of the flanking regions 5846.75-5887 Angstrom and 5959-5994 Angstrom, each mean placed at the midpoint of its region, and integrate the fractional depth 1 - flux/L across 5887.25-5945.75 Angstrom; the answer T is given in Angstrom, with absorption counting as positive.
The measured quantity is 2.53 Angstrom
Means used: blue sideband 0.559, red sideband 0.559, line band 0.535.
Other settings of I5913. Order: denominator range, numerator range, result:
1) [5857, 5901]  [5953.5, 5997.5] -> 1.05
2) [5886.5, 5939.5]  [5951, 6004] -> 1.04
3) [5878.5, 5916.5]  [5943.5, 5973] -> 1.05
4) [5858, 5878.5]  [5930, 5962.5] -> 0.93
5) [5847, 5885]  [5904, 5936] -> 0.98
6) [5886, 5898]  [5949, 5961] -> 1.15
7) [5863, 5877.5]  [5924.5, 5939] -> 0.91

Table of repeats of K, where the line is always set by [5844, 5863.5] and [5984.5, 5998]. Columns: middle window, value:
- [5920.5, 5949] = 1.1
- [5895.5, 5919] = 1.2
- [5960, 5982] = 0.7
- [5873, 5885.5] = 0.6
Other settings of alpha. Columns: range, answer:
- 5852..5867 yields 0.6248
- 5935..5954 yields 0.566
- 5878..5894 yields 0.5617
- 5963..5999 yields 0.6063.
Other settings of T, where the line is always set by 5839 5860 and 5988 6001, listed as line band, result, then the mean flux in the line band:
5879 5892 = 1.6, 0.498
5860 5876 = -0.4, 0.581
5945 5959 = 1.2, 0.525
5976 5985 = 0.5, 0.546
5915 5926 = 0.0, 0.571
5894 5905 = 1.1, 0.513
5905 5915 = 0.3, 0.554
